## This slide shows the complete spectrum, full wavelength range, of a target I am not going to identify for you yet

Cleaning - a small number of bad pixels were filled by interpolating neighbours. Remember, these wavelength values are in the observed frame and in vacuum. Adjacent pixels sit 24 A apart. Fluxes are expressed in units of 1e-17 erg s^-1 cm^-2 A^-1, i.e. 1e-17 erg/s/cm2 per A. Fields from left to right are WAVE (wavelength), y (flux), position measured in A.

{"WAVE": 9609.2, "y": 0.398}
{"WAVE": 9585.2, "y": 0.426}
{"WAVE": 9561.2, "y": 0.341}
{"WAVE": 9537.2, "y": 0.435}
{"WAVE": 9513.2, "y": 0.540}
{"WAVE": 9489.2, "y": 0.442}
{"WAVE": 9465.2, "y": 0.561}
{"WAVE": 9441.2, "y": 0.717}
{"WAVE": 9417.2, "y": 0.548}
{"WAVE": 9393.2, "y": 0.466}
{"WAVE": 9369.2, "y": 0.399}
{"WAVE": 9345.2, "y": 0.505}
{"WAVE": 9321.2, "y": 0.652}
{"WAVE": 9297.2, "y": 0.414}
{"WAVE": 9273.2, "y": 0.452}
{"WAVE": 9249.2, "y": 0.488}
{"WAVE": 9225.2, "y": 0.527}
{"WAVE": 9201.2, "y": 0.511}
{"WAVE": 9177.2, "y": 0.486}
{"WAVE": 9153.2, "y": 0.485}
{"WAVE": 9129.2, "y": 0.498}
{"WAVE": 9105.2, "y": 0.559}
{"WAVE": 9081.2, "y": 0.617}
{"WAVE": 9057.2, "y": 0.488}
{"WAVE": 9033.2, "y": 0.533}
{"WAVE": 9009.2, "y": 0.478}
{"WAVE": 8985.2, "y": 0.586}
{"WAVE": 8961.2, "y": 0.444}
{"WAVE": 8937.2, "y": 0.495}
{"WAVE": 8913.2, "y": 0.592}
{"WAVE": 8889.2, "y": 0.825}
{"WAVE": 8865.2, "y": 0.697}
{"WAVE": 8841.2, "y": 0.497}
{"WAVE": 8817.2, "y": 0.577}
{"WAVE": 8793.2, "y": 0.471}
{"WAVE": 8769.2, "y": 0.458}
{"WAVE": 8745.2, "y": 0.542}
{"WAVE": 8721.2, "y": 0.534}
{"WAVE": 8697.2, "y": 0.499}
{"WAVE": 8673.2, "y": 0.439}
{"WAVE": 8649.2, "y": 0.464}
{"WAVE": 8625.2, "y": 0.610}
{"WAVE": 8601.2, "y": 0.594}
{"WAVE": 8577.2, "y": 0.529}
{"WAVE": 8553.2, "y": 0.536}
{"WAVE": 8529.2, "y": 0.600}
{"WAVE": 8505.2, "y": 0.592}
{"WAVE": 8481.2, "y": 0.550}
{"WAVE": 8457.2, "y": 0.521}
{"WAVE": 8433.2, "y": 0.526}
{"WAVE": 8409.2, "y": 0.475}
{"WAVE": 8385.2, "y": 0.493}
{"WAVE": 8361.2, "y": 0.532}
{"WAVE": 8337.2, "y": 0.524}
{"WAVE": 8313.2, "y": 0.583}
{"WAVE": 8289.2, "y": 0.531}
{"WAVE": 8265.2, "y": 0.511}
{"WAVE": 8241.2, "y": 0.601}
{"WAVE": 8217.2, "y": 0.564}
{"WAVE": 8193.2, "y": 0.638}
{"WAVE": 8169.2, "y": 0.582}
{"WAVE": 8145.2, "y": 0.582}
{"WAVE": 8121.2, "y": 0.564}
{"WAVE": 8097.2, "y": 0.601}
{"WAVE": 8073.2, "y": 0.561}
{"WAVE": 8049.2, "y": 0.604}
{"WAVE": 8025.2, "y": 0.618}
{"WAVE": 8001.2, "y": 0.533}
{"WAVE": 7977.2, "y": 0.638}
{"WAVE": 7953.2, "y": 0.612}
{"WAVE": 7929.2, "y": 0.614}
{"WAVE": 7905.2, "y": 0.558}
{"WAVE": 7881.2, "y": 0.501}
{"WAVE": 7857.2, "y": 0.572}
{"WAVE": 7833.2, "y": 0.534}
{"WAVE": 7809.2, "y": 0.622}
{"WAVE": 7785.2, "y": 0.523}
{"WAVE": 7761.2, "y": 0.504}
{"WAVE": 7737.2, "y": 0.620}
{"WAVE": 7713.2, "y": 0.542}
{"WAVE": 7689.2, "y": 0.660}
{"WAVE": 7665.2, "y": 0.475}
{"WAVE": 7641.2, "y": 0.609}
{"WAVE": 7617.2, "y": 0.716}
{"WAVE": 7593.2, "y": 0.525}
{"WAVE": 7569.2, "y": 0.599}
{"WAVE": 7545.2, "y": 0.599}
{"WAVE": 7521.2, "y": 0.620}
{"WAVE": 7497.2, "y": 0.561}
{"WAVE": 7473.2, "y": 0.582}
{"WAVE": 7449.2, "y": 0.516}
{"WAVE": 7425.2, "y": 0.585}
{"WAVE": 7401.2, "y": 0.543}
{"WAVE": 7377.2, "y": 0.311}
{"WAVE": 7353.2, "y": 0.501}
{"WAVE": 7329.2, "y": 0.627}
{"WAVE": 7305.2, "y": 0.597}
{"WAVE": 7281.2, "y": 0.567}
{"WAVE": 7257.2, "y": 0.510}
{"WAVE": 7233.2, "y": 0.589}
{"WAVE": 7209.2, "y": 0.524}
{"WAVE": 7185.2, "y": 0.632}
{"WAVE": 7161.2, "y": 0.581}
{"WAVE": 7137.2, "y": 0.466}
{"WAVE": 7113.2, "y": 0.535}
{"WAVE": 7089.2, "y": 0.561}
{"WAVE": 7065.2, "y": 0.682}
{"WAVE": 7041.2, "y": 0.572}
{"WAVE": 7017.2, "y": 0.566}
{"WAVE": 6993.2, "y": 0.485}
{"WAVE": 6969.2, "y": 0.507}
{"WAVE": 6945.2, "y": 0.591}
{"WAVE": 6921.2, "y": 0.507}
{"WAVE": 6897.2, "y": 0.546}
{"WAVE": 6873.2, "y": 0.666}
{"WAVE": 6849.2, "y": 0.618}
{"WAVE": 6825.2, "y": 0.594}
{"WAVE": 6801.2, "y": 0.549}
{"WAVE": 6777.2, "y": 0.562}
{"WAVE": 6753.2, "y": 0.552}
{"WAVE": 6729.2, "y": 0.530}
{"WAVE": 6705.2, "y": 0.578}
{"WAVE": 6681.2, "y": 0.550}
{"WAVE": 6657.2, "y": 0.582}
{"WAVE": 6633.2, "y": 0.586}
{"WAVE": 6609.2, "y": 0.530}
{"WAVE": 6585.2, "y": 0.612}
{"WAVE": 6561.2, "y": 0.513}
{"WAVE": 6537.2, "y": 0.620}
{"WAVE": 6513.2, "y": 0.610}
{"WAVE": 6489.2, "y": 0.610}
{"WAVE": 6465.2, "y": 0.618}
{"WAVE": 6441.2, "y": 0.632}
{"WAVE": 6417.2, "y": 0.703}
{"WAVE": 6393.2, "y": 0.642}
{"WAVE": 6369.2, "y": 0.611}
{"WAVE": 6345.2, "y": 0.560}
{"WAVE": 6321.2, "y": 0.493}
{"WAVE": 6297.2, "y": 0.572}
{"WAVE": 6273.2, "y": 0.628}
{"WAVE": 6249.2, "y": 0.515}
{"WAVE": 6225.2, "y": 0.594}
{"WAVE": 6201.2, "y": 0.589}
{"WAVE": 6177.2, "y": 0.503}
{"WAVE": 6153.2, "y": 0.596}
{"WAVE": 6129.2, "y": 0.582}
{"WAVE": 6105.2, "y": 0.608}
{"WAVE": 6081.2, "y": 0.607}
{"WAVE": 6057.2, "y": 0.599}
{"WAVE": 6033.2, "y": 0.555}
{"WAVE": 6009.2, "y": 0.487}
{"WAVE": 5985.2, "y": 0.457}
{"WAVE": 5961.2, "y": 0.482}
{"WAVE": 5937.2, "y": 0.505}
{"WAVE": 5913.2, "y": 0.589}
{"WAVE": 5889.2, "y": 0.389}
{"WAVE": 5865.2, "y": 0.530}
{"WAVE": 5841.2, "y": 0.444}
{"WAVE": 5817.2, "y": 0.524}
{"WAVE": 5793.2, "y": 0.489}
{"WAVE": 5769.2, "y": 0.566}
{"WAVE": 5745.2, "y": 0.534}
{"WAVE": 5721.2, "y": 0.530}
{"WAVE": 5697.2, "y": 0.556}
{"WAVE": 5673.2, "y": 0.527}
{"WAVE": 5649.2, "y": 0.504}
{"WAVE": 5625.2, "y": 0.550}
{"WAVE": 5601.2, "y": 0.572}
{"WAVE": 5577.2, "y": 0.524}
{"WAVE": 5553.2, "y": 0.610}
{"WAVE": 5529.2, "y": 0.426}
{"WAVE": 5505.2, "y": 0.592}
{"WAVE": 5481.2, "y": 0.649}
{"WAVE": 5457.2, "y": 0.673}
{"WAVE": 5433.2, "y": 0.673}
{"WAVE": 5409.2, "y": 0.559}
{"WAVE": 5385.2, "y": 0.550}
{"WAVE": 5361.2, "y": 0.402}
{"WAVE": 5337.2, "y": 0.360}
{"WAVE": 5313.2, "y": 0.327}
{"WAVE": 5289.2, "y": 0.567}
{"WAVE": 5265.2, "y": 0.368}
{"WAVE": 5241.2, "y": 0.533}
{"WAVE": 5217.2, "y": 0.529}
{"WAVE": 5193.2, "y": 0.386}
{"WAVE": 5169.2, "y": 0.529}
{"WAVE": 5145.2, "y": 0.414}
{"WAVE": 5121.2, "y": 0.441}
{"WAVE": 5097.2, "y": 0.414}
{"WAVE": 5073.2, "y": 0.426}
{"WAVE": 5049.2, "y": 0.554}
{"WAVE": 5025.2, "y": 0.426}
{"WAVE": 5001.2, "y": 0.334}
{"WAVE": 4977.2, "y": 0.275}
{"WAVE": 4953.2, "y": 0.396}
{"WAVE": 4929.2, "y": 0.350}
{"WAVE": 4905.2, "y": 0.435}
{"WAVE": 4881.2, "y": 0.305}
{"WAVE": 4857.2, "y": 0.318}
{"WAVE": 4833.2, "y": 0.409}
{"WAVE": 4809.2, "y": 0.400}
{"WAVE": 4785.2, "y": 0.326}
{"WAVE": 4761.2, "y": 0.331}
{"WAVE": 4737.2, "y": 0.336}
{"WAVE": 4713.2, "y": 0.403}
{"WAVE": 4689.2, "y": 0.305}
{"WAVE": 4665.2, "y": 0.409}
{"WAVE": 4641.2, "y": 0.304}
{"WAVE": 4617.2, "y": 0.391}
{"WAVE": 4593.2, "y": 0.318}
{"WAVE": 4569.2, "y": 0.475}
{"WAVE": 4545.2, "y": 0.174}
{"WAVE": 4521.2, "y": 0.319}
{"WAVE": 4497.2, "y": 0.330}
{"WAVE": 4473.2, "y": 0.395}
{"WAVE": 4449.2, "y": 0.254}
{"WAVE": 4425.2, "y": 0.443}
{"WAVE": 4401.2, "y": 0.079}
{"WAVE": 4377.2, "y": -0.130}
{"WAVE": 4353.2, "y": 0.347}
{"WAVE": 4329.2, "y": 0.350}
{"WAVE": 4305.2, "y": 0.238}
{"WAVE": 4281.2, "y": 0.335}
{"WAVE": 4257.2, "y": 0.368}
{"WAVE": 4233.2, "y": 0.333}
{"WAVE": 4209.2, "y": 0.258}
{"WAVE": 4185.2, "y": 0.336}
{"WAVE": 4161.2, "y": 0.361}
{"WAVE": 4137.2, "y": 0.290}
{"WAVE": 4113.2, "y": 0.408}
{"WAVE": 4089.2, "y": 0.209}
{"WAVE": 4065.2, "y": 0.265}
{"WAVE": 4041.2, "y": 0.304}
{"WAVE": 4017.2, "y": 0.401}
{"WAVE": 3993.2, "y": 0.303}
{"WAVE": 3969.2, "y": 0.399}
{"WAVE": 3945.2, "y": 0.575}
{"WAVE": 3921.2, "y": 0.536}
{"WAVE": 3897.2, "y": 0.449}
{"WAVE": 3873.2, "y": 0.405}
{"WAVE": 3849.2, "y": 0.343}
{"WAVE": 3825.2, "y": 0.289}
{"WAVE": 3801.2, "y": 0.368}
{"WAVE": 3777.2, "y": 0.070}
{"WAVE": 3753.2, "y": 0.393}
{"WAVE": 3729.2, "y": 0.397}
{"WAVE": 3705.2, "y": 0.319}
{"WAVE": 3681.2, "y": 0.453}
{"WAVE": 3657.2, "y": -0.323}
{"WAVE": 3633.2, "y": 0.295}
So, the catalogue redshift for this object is 0.35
